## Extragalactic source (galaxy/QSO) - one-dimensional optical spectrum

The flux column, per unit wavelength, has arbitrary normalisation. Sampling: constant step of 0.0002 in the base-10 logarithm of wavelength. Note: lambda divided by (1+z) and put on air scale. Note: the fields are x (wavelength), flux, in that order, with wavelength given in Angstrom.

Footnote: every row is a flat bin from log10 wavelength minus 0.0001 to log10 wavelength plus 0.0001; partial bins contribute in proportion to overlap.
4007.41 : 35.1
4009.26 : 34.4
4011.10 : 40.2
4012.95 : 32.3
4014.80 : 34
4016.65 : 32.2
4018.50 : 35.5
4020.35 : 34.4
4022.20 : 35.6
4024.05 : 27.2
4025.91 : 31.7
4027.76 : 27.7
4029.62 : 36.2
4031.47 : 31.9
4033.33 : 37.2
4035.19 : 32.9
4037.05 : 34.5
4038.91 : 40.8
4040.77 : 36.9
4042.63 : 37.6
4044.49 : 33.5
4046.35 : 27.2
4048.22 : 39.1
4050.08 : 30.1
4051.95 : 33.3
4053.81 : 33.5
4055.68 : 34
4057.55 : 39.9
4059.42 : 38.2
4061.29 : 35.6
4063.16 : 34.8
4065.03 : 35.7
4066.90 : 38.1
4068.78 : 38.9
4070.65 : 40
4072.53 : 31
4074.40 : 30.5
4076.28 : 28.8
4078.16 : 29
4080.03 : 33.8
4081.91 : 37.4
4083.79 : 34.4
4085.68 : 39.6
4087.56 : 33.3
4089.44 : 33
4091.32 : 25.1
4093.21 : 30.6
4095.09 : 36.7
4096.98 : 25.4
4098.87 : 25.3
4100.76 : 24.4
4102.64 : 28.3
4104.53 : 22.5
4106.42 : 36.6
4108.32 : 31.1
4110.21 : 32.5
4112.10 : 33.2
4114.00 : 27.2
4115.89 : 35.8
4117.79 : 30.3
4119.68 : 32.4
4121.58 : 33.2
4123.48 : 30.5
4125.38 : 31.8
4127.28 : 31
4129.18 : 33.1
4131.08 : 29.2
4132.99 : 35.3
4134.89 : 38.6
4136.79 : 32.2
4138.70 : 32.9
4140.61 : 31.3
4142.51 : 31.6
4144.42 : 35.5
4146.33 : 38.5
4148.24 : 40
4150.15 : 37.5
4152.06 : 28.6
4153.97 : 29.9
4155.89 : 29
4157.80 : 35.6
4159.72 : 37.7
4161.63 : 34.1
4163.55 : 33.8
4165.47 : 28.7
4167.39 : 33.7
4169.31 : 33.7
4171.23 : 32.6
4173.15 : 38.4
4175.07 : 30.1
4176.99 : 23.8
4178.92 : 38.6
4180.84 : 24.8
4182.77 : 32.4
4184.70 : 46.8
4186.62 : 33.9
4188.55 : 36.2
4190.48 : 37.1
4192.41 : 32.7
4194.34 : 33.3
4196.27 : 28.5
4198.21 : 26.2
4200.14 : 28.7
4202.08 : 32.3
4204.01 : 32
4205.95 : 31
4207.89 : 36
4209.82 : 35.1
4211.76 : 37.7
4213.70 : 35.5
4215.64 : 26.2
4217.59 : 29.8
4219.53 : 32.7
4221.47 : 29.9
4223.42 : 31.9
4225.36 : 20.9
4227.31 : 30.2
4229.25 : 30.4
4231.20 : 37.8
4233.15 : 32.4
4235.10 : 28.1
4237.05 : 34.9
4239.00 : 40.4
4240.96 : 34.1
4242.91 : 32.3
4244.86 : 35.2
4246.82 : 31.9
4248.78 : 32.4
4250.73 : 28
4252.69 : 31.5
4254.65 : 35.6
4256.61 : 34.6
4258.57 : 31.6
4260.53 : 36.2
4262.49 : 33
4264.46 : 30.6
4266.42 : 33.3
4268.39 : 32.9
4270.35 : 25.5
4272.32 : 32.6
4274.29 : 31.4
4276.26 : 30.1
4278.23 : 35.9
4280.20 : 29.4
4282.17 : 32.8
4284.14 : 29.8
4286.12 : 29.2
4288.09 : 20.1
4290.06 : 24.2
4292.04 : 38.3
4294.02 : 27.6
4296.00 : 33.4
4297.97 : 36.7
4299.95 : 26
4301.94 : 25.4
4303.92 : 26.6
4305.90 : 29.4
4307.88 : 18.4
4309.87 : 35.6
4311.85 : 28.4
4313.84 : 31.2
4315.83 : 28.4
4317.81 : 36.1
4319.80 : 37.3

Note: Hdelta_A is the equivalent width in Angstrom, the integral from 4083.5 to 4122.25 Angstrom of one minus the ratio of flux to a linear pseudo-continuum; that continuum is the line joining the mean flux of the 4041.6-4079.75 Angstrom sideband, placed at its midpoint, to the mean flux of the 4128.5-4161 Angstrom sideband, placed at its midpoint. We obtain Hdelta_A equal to 3.7 Angstrom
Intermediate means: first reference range 34.4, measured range 30.9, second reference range 33.9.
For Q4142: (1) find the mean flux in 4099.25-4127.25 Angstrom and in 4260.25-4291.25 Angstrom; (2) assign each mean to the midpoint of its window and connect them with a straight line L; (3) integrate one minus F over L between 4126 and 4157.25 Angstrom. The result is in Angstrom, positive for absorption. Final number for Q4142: -2.9 Angstrom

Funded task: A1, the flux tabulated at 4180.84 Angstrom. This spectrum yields 24.8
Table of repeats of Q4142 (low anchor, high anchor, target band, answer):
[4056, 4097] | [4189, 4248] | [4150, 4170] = 0.19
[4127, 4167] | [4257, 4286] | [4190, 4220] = 0.59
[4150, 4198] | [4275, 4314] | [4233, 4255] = -1.48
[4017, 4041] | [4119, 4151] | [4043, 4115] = 2.46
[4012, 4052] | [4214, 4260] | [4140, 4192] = -2.05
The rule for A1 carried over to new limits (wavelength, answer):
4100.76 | 24.4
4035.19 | 32.9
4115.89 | 35.8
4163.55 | 33.8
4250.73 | 28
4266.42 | 33.3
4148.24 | 40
